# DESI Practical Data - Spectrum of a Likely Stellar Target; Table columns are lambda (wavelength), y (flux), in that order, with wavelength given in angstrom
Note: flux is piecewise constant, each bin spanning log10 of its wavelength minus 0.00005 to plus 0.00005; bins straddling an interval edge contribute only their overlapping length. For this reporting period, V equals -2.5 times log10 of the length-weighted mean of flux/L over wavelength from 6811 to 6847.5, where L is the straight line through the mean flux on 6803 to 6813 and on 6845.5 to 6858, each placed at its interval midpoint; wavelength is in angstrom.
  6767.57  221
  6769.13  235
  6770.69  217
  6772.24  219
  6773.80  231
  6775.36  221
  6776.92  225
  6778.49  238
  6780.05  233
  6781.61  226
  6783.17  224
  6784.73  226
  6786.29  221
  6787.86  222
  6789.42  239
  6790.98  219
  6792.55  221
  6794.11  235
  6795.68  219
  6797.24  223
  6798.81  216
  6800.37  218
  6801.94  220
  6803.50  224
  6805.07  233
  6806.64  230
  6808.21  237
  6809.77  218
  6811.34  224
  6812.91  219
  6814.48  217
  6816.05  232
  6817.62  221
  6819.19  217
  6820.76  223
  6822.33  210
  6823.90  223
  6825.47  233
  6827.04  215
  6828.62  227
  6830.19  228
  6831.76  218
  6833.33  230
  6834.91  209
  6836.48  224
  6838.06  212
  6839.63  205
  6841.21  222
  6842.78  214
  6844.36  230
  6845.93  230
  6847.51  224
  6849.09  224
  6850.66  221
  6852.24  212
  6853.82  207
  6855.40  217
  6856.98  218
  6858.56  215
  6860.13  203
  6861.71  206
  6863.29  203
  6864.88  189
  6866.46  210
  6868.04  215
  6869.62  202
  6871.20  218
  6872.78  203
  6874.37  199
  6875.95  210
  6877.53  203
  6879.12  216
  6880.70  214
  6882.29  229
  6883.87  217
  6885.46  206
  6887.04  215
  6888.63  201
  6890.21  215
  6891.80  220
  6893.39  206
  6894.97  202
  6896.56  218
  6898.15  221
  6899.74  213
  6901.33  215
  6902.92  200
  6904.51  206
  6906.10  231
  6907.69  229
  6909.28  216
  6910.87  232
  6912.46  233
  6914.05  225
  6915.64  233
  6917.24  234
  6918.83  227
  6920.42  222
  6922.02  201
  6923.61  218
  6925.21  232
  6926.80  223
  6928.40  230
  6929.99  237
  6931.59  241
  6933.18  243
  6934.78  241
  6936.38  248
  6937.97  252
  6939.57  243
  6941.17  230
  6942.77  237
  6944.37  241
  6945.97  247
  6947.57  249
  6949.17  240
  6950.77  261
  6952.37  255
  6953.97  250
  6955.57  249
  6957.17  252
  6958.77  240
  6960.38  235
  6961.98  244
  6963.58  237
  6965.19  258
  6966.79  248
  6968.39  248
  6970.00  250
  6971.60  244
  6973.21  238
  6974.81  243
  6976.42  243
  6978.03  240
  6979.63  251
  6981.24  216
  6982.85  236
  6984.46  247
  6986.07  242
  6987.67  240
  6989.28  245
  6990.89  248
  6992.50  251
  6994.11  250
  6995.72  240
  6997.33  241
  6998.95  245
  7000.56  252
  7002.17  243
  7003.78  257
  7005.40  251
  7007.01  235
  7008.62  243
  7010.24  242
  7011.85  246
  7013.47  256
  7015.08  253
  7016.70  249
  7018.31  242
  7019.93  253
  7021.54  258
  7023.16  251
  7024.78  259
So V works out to 0.01 mag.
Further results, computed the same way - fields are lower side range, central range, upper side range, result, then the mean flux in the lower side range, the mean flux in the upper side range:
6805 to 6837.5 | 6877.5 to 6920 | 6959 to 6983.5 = 0.07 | 223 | 242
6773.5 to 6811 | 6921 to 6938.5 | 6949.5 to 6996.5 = 0.03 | 226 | 245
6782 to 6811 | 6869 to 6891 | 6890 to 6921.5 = 0.05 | 225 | 220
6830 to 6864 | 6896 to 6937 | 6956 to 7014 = 0.02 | 217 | 244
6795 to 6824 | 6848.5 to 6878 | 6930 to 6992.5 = 0.10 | 222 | 244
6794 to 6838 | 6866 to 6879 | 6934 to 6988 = 0.11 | 223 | 244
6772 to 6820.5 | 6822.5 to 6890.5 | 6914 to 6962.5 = 0.08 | 225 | 238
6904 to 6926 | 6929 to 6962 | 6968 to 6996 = -0.05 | 224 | 243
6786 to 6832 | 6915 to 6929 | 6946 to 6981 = 0.07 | 223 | 246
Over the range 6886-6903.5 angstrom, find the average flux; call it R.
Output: 212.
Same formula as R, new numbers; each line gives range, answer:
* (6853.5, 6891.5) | 210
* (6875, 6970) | 230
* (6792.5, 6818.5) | 224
